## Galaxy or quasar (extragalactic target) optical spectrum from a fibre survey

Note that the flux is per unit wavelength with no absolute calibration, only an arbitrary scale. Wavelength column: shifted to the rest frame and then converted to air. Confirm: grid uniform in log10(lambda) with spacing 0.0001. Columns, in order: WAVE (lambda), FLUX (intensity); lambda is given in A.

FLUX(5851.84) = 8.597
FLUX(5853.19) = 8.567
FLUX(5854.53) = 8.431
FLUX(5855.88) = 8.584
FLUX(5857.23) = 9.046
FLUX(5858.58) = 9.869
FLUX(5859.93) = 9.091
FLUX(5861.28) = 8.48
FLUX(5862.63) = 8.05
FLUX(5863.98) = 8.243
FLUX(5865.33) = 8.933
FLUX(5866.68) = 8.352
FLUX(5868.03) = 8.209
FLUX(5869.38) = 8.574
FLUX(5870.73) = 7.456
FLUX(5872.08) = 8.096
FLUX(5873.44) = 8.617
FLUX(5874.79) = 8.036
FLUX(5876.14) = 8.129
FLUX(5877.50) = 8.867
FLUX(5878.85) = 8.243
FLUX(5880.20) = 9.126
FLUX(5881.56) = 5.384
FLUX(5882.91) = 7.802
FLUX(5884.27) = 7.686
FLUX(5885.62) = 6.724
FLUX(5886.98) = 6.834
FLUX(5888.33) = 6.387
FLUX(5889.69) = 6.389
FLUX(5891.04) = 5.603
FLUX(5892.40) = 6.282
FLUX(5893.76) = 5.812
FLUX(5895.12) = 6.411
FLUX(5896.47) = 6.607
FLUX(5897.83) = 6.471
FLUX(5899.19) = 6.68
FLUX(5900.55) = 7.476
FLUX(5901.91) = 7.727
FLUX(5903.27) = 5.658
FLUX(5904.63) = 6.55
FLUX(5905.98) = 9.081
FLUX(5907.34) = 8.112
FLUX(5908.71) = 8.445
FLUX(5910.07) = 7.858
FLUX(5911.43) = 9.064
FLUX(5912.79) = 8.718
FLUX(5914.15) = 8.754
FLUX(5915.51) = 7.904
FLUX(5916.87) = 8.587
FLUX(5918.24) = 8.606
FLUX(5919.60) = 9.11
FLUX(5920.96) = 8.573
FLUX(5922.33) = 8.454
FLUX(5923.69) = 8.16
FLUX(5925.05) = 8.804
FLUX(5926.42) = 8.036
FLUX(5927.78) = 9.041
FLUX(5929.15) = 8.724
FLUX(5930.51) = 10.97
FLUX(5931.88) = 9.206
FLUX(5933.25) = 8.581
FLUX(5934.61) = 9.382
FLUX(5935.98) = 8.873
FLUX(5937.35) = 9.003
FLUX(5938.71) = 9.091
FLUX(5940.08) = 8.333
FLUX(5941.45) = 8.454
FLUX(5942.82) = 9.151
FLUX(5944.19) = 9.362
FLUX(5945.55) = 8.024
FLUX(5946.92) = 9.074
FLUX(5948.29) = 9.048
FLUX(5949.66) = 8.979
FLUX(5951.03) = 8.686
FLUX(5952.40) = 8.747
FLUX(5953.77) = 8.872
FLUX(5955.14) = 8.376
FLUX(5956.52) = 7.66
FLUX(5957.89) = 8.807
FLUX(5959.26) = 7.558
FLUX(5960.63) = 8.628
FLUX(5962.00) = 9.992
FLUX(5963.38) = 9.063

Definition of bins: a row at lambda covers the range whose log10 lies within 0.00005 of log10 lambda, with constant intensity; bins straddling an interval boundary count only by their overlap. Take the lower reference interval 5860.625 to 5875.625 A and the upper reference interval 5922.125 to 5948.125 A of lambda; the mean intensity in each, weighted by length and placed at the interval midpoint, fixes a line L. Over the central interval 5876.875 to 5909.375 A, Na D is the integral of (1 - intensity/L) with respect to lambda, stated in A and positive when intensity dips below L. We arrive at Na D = 5.4 A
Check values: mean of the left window 8.28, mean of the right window 8.89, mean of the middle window 7.09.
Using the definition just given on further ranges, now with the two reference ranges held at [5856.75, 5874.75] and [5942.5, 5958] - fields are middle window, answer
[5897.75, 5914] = 1.7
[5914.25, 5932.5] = -0.3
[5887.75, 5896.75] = 2.5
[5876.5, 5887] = 1.1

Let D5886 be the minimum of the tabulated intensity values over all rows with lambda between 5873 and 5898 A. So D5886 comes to 5.384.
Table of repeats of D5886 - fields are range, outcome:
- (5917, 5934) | 8.036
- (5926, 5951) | 8.024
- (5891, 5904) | 5.603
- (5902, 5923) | 5.658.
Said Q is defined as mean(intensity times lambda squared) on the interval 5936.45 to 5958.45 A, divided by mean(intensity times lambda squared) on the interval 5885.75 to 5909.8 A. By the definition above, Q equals 1.29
